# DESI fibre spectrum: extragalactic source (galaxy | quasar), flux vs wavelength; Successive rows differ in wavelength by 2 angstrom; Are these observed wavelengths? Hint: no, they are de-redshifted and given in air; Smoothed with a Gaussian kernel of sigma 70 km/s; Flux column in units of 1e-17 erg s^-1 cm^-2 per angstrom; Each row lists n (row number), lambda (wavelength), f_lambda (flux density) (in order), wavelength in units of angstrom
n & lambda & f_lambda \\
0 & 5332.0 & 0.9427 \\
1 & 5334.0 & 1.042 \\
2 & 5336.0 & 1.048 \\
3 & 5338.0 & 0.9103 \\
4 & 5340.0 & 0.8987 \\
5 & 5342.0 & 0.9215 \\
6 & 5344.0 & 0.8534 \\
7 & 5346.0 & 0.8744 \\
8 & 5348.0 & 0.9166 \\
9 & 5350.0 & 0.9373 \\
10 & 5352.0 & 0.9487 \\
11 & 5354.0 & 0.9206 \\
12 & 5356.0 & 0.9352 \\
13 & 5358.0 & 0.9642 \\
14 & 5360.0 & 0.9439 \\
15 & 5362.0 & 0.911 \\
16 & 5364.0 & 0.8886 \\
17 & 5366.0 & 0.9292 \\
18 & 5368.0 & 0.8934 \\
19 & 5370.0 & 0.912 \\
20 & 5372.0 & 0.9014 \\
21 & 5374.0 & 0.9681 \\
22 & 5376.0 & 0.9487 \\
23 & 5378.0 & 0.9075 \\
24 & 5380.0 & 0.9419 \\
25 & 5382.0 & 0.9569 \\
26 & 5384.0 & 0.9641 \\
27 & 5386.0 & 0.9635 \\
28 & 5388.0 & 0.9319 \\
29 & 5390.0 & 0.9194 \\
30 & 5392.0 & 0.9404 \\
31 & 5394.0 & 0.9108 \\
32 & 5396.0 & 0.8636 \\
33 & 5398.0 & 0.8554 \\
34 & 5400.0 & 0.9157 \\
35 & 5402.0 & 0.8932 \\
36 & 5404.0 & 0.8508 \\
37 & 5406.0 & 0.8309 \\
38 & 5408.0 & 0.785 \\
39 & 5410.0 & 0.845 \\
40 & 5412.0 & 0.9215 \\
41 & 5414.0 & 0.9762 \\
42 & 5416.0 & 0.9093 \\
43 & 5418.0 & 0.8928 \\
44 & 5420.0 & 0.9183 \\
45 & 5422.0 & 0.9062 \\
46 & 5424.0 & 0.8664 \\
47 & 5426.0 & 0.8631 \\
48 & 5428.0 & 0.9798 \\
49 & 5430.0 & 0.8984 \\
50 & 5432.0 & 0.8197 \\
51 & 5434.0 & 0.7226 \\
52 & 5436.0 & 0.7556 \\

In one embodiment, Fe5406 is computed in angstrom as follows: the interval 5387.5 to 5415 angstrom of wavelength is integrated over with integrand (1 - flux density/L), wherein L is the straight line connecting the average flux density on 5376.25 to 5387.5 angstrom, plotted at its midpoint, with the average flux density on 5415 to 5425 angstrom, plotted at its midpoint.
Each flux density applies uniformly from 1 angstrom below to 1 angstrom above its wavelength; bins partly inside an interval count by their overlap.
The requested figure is 1.0 angstrom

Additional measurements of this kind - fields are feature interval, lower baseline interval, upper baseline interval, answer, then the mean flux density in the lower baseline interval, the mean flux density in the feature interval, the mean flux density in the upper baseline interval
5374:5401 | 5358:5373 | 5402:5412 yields -1.5 angstrom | 0.915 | 0.926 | 0.844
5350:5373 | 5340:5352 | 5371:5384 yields 0.0 angstrom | 0.904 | 0.923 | 0.939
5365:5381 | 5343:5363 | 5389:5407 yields -0.4 angstrom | 0.921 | 0.925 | 0.887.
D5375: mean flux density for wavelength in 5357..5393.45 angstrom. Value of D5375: 0.932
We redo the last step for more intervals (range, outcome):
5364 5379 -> 0.921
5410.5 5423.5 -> 0.916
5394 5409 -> 0.86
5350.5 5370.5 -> 0.925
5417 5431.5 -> 0.901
